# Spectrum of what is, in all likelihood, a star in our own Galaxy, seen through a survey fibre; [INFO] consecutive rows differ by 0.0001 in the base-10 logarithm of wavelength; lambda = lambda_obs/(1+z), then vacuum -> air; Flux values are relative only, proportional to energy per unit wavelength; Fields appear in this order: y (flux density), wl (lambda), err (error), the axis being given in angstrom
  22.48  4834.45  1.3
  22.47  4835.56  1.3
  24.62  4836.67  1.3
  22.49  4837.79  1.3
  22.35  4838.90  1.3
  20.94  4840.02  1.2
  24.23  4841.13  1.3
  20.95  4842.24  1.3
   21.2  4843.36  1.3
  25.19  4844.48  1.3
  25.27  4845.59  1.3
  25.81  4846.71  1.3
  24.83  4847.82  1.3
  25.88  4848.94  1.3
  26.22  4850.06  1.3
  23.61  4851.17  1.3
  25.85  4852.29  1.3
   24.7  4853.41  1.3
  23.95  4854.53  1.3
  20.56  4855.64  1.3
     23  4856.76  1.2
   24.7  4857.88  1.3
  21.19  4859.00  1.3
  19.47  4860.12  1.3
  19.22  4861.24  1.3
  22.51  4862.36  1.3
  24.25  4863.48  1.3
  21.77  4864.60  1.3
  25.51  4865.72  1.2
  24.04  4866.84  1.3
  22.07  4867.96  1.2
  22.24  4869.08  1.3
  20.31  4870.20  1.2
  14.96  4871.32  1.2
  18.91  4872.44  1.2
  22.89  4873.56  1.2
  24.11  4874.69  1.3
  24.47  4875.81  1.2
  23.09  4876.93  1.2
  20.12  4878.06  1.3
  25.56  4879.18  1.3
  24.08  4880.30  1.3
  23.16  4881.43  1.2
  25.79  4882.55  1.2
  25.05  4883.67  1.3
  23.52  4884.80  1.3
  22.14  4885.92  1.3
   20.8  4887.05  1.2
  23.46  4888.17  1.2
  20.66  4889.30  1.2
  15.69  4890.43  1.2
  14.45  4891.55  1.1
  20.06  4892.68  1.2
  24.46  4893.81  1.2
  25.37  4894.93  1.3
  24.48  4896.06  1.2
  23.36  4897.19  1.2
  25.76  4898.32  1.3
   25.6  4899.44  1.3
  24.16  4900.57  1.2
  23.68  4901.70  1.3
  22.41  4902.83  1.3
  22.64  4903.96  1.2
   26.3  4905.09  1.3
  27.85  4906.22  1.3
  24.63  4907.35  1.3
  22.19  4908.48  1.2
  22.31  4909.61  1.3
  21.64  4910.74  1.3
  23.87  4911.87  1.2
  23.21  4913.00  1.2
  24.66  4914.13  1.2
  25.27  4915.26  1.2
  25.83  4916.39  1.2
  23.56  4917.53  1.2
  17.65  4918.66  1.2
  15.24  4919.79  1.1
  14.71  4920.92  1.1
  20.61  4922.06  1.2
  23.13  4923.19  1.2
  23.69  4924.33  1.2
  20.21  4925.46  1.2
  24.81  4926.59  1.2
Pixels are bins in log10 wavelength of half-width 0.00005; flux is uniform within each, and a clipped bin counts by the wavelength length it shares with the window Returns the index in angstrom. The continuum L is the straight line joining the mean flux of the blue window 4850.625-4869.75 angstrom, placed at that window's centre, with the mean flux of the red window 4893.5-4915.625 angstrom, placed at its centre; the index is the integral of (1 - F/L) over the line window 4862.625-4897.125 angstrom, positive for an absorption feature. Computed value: 1.7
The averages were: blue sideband 22.8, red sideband 24.2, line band 22.3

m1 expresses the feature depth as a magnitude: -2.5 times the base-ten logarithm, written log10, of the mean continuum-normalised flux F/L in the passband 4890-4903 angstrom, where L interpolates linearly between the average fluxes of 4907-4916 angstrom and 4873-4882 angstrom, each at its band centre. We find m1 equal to 0.04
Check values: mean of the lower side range 23.4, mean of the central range 22.5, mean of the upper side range 23.5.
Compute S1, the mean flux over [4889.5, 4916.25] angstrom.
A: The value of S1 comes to 23.2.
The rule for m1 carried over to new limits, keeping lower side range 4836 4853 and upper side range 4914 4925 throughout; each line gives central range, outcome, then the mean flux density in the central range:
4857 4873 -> 0.082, 21.5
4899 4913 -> -0.101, 23.9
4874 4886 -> -0.051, 23.8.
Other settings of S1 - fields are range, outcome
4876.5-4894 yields 21.9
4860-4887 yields 22.5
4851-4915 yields 22.8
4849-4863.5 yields 23.1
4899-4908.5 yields 24.5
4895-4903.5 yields 24.2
